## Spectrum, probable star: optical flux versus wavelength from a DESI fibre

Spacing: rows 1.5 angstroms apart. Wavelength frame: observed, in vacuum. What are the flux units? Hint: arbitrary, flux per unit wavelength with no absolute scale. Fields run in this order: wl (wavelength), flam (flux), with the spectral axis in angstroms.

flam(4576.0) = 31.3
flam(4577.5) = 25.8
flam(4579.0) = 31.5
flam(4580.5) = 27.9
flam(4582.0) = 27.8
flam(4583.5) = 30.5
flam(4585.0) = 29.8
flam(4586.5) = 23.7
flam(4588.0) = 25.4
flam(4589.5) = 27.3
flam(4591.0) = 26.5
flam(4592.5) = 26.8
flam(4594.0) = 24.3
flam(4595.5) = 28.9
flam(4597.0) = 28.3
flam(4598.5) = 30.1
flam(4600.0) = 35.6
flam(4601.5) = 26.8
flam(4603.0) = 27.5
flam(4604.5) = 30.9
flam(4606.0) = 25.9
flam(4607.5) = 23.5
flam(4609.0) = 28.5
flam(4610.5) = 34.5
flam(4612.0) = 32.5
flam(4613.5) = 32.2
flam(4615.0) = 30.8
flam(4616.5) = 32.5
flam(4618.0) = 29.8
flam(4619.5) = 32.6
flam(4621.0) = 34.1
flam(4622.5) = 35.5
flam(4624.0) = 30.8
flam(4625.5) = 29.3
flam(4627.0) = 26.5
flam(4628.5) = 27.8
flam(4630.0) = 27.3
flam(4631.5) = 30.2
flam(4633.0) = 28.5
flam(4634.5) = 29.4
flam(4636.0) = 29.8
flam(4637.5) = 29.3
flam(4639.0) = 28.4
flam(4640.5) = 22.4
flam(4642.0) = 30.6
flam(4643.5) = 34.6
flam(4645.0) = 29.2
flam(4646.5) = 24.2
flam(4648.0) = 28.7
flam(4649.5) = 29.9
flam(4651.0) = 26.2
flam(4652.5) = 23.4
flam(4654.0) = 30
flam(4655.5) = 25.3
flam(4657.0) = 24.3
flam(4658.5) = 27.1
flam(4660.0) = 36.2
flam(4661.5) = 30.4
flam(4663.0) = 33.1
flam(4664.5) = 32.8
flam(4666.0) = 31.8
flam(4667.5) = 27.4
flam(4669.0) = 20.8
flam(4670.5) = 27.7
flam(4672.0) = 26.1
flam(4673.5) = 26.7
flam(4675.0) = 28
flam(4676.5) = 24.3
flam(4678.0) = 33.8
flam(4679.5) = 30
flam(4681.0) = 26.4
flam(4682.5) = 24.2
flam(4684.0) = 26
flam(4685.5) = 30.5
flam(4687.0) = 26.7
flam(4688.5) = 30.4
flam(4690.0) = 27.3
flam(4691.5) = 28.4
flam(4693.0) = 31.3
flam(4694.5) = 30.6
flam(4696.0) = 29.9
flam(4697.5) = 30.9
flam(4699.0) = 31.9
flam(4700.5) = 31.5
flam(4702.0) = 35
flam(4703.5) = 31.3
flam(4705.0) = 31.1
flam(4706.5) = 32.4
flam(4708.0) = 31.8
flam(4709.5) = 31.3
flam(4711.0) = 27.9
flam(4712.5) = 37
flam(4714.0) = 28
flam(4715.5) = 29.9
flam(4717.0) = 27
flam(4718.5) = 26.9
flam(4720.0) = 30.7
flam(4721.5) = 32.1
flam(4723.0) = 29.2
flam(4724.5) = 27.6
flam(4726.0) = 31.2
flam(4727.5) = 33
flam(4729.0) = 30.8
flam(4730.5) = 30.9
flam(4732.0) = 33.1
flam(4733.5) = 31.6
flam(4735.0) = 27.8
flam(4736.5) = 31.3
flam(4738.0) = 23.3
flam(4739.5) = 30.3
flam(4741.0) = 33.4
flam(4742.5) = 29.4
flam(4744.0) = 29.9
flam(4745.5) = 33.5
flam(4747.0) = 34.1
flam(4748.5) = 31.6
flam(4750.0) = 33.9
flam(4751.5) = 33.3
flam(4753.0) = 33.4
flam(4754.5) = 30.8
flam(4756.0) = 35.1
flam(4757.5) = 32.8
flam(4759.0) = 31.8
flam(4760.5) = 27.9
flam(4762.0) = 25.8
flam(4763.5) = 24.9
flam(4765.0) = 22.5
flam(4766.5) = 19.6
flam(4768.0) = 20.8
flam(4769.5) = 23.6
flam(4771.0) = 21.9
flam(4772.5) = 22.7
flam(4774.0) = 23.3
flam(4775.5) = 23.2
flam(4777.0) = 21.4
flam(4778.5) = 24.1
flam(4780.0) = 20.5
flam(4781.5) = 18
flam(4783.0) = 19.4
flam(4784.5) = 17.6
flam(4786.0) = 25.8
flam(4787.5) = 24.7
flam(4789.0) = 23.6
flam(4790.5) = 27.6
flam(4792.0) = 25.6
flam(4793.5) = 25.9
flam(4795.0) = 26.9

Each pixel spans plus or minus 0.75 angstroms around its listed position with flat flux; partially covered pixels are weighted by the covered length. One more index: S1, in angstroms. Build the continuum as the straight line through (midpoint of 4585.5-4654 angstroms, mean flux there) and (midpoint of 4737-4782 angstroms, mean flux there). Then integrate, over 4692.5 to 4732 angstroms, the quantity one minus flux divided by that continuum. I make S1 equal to -4.3 angstroms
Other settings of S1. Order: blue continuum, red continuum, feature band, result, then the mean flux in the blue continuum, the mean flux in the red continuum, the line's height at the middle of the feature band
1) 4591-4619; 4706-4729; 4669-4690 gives 1.8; 29.4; 30.4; 30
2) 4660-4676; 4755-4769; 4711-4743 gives -3.0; 28.8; 26.8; 27.5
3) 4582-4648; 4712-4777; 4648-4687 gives 1.3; 29.1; 29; 29.1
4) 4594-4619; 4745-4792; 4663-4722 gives -3.6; 29.8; 26.1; 27.8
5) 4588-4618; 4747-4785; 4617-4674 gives -1.4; 29.1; 25.8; 28.2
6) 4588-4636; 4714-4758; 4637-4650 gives 0.6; 29.5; 30.9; 29.8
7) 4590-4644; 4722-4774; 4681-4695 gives 0.5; 29.5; 29.1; 29.3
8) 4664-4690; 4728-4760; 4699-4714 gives -1.3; 27.8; 31.5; 29.4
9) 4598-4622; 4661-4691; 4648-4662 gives 0.4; 30.5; 28.2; 28.9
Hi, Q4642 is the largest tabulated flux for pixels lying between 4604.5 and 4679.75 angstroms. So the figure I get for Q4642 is 36.2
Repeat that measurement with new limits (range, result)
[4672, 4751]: 37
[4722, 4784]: 35.1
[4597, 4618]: 35.6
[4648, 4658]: 30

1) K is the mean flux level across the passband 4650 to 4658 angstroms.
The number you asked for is 26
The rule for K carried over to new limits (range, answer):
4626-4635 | 28.3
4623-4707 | 28.9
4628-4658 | 28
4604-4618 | 30.1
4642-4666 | 29.2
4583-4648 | 29.1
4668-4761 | 30.1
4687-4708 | 30.8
